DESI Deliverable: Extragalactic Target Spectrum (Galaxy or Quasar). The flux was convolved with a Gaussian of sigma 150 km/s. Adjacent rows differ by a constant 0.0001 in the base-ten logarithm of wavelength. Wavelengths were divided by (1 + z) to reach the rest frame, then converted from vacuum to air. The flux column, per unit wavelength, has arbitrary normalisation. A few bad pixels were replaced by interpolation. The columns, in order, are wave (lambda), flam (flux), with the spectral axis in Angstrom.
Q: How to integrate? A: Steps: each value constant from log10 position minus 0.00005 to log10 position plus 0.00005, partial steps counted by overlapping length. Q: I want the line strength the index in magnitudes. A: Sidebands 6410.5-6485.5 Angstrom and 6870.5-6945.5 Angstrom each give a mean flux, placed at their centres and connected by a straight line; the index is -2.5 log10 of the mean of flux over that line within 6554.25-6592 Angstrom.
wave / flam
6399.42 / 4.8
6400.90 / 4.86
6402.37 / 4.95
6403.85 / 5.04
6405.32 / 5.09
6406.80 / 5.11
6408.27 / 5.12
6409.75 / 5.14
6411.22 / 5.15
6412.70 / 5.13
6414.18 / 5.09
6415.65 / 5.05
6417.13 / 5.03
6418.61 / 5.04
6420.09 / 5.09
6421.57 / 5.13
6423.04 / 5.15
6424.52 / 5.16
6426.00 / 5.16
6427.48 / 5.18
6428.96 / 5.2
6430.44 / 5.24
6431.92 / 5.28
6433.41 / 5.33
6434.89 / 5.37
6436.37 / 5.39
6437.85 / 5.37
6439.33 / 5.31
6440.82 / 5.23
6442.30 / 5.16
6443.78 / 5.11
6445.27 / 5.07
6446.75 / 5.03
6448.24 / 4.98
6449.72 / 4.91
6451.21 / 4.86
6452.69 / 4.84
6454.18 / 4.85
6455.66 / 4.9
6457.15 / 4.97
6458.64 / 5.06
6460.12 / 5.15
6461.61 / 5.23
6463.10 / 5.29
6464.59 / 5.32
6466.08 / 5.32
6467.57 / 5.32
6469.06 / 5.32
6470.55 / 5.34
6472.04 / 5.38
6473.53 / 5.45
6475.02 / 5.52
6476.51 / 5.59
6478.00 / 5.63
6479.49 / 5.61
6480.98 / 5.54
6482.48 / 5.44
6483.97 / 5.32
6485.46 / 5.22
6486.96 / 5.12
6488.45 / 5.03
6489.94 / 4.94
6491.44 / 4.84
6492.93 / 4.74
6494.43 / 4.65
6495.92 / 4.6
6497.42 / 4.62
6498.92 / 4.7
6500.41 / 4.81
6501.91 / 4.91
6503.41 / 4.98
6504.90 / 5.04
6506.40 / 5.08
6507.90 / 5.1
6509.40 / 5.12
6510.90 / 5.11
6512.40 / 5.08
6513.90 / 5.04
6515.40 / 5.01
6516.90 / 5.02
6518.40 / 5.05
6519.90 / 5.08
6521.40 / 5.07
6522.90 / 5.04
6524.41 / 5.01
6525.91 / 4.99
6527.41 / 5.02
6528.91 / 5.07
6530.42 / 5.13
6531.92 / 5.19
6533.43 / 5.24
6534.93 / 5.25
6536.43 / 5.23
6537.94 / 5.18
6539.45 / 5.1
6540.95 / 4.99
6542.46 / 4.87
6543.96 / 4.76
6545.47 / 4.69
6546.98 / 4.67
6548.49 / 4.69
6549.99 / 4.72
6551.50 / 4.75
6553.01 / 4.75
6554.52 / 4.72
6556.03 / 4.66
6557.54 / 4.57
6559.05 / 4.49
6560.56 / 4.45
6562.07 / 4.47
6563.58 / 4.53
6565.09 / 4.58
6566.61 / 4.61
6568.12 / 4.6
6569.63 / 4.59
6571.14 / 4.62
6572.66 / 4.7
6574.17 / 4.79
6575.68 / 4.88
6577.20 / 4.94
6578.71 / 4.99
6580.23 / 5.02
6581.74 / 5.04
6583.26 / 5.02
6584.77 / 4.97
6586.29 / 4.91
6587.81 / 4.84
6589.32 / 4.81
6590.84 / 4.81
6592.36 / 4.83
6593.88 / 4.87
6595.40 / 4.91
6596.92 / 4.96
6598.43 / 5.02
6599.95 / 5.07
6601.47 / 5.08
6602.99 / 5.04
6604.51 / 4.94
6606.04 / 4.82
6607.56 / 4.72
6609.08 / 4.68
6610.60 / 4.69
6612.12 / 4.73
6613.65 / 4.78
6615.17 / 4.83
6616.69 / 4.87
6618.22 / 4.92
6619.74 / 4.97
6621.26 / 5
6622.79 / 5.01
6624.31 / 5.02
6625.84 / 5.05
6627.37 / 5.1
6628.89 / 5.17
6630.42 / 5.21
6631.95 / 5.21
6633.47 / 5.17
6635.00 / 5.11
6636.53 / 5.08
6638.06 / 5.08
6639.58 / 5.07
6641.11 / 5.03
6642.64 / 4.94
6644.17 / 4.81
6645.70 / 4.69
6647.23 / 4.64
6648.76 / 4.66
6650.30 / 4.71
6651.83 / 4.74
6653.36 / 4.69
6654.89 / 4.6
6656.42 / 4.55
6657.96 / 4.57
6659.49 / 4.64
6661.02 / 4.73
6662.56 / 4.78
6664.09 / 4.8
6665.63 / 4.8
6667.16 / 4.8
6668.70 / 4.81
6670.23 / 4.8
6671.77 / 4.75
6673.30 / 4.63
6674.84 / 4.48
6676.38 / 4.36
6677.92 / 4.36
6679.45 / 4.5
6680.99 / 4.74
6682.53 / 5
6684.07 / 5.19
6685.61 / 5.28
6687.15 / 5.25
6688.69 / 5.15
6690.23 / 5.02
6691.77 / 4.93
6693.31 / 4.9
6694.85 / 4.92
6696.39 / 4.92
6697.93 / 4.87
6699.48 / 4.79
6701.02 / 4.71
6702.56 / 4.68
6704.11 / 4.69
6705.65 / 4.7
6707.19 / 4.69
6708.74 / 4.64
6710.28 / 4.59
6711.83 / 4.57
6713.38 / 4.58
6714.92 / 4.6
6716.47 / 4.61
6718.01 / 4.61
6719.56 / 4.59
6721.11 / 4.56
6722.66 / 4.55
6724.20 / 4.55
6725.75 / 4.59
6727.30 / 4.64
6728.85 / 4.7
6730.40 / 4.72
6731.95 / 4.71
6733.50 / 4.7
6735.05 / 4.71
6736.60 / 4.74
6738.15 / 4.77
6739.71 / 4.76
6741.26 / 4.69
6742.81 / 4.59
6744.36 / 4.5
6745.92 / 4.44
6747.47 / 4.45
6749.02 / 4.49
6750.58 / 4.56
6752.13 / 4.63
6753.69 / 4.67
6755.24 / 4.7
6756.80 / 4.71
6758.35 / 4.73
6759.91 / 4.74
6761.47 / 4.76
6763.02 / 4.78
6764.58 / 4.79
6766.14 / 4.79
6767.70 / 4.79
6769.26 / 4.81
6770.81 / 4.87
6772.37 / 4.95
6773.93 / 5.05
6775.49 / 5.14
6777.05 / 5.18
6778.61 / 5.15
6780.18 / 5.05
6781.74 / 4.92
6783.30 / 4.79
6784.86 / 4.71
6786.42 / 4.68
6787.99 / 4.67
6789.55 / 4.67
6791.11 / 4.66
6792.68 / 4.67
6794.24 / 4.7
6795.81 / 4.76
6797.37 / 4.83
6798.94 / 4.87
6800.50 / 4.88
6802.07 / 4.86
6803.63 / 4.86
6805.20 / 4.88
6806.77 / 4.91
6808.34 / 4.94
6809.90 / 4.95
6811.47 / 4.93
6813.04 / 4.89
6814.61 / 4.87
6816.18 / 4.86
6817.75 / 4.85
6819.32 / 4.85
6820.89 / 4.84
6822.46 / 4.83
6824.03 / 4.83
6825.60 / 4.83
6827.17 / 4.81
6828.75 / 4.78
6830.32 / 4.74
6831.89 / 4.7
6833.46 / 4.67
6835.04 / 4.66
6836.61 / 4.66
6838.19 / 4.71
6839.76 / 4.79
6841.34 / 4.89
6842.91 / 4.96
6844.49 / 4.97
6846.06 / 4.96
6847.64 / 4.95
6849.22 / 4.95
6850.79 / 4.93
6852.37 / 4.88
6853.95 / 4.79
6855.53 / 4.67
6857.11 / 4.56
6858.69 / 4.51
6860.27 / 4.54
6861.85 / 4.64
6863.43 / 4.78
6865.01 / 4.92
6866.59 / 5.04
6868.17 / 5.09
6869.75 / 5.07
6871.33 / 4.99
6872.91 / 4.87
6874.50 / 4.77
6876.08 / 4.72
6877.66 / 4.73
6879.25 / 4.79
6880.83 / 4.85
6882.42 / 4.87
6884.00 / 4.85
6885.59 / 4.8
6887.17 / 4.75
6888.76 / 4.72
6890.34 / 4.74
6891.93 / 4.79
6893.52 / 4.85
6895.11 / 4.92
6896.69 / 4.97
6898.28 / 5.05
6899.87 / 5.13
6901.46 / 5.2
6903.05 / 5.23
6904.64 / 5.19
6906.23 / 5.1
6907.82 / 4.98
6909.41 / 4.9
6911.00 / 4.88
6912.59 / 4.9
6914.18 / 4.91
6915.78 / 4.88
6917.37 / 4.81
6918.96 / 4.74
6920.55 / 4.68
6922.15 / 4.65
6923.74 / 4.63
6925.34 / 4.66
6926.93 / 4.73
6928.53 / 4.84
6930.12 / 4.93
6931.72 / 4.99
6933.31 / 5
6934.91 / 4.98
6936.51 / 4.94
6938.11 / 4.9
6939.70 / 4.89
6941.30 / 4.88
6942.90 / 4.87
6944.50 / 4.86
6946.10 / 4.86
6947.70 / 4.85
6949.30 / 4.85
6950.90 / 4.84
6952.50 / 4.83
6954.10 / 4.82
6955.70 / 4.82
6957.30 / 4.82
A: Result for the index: 0.08 mag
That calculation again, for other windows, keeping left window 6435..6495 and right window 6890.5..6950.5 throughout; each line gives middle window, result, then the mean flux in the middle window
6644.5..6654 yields 0.08 mag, 4.69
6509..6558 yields 0.04 mag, 4.97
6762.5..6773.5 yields 0.04 mag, 4.83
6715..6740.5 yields 0.08 mag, 4.65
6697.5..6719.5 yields 0.08 mag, 4.66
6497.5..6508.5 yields 0.05 mag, 4.92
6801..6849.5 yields 0.03 mag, 4.84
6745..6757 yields 0.10 mag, 4.57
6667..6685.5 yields 0.07 mag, 4.72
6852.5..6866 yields 0.06 mag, 4.69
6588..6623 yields 0.05 mag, 4.88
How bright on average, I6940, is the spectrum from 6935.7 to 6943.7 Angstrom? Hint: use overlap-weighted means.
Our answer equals 4.89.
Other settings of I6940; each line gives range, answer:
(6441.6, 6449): 5.07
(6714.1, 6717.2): 4.61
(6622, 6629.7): 5.07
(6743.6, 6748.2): 4.46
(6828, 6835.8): 4.71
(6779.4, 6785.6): 4.87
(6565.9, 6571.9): 4.61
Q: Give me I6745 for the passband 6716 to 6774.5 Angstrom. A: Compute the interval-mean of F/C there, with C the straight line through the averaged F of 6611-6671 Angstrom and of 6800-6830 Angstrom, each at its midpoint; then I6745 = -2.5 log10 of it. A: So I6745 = 0.04 mag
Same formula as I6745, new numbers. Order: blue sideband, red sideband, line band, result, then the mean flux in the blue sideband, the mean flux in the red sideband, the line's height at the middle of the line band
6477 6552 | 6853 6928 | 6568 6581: 0.043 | 5.02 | 4.85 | 5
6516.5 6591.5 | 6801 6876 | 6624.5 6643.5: -0.053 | 4.86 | 4.83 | 4.85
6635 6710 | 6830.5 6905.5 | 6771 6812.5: -0.009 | 4.8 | 4.85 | 4.83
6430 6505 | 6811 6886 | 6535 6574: 0.075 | 5.14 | 4.82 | 5.07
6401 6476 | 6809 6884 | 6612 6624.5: 0.023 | 5.16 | 4.83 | 5.01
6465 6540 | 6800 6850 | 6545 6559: 0.089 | 5.12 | 4.84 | 5.08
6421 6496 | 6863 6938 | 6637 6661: 0.065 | 5.19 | 4.89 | 5.06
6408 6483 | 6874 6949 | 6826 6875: 0.023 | 5.21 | 4.88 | 4.92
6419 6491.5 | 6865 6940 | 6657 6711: 0.058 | 5.21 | 4.89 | 5.05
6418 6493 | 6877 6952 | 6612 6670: 0.042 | 5.2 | 4.88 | 5.07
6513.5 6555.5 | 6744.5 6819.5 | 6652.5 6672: 0.038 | 4.97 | 4.8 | 4.89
